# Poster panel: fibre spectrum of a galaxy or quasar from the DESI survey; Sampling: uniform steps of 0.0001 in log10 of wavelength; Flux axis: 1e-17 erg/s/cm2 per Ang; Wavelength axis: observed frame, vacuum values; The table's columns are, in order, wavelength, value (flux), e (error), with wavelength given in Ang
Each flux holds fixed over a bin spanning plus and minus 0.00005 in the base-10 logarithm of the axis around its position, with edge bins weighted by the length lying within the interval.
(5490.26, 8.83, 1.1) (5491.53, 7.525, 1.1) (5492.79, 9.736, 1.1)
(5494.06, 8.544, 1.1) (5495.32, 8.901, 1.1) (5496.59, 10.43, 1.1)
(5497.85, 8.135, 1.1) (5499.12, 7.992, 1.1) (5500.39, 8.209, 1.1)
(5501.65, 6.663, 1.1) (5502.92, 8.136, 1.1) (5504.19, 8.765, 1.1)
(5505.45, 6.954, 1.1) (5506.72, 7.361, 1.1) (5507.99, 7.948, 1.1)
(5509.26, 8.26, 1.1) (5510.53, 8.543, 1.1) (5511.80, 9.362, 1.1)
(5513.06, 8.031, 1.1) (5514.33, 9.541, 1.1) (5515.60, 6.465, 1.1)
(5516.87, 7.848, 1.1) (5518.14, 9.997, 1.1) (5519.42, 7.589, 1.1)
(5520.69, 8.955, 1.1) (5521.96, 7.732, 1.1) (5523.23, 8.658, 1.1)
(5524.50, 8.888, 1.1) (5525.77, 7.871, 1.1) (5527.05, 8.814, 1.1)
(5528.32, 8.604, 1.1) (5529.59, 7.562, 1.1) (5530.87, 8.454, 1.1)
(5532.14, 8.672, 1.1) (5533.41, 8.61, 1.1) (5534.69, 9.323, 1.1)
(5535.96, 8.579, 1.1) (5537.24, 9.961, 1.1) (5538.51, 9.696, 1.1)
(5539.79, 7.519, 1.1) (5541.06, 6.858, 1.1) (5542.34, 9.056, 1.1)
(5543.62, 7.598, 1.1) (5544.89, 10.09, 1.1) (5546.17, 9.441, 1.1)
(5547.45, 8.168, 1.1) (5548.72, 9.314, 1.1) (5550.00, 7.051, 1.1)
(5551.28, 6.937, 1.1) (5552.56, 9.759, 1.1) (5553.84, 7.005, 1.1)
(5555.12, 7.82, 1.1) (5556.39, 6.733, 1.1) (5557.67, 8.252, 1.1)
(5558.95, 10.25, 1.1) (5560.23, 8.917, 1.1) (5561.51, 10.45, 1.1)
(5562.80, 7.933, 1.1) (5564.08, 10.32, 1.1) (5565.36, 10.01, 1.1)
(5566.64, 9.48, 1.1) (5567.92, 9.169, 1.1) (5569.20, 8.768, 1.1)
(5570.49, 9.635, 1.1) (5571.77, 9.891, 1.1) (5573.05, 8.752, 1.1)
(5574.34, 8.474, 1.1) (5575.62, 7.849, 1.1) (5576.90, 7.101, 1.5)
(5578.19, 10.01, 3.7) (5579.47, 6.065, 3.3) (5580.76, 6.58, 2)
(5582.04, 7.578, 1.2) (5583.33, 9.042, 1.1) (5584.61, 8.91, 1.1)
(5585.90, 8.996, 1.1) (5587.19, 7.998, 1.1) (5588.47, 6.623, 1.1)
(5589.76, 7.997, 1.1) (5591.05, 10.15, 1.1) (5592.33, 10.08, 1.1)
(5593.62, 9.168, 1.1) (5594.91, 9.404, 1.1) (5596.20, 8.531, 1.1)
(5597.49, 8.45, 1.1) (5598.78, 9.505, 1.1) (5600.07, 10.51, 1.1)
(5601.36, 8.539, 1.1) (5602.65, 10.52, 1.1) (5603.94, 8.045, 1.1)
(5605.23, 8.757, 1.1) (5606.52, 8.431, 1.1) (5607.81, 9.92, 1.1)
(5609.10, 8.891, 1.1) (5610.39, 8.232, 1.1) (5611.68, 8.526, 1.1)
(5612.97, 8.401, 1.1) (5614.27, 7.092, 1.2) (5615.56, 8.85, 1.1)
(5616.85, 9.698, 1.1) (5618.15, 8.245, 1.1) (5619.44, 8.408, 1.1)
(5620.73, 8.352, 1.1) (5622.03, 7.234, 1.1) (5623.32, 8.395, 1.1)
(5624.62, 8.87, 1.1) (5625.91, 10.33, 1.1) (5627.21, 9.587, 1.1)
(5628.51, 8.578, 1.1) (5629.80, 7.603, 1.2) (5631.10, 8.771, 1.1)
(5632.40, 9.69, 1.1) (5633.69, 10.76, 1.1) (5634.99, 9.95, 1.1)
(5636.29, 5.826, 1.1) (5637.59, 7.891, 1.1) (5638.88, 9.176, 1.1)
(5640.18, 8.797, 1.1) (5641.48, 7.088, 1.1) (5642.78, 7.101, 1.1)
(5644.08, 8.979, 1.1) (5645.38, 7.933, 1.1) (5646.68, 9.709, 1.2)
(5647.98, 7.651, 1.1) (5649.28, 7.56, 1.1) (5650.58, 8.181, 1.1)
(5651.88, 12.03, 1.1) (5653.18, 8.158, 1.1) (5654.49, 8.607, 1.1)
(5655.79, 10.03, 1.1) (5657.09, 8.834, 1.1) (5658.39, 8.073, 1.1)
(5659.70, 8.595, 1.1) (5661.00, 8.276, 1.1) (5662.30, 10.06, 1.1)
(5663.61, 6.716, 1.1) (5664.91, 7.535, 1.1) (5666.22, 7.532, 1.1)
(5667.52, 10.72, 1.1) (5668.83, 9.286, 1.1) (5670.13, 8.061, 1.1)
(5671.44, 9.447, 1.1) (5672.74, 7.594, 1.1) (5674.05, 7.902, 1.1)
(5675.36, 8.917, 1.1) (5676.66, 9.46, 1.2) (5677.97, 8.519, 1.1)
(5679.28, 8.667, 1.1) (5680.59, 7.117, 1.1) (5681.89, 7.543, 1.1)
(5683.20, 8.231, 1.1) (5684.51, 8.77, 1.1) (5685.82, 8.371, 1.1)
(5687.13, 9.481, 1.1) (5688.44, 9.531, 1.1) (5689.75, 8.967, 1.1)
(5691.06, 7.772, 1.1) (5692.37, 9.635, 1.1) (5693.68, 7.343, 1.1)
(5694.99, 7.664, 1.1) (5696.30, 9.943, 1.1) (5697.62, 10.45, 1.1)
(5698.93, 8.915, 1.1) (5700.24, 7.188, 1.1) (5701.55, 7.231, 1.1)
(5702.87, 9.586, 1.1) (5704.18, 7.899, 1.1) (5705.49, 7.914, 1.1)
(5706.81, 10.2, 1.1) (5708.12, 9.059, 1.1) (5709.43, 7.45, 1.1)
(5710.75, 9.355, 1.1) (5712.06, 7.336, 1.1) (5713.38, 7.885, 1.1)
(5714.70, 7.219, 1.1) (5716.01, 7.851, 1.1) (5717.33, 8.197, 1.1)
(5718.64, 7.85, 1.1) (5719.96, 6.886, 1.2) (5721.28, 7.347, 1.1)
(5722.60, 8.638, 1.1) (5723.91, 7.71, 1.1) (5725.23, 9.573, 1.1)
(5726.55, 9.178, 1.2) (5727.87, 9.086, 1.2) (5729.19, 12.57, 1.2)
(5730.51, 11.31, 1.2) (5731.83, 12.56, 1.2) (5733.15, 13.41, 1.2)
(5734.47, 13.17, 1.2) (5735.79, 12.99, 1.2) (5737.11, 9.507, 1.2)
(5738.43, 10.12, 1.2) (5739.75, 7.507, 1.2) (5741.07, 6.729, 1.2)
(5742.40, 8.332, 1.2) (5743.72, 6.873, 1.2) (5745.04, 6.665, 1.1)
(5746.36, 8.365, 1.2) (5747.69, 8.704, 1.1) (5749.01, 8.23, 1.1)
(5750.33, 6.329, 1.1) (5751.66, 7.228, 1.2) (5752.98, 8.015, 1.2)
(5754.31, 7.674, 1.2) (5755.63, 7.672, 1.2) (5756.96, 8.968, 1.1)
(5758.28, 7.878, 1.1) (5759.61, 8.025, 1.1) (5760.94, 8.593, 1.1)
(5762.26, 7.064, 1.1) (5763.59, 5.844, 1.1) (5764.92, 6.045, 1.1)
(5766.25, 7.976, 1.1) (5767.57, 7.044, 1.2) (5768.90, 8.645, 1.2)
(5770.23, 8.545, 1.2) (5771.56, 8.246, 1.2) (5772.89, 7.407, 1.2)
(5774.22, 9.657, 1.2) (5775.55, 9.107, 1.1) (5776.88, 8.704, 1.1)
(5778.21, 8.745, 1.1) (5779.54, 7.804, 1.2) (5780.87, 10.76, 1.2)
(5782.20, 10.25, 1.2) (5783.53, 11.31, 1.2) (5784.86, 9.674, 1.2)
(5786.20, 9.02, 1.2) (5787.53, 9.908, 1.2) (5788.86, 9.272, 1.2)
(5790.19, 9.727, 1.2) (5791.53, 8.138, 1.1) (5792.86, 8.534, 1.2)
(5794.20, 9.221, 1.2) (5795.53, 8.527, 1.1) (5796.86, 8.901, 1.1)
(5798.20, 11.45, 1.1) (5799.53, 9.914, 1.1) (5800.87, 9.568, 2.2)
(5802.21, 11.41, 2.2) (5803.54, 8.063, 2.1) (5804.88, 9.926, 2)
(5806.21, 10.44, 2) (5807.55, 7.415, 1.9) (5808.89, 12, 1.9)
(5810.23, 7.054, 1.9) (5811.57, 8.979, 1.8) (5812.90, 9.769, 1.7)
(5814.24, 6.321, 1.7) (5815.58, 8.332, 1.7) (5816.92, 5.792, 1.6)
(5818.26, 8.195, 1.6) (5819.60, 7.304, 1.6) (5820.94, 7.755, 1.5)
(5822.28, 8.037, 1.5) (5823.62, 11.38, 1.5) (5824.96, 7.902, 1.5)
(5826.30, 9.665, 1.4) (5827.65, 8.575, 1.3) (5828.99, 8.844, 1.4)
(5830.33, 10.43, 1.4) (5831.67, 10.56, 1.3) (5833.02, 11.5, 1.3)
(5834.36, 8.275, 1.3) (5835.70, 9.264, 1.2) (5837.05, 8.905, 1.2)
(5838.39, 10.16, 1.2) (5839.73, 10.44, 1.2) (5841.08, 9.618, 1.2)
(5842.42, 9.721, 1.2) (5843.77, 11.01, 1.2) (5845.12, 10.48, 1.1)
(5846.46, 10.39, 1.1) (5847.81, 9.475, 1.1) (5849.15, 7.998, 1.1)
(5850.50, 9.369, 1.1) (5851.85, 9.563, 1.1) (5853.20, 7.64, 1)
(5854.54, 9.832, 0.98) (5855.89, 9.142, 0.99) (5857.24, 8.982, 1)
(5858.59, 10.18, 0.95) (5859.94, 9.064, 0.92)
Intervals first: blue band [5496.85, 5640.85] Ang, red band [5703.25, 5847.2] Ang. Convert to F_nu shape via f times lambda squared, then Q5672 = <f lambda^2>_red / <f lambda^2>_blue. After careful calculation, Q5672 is 1.12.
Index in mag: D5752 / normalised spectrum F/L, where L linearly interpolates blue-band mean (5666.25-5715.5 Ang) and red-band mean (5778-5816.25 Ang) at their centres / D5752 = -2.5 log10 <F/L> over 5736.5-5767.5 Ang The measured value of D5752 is 0.16 mag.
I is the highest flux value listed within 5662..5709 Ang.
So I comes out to 10.72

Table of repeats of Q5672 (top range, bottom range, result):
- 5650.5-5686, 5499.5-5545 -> 1.09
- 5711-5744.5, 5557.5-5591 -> 1.12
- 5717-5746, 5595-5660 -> 1.12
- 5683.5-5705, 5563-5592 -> 1.05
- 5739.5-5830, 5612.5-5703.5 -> 1.04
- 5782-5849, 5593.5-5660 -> 1.14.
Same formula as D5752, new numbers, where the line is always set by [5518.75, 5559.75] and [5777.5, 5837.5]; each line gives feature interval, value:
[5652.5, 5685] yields 0.036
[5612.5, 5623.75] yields 0.046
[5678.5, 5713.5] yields 0.045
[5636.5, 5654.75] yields 0.039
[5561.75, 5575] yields -0.093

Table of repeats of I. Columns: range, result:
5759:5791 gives 11.31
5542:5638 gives 10.76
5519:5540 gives 9.961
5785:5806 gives 11.45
